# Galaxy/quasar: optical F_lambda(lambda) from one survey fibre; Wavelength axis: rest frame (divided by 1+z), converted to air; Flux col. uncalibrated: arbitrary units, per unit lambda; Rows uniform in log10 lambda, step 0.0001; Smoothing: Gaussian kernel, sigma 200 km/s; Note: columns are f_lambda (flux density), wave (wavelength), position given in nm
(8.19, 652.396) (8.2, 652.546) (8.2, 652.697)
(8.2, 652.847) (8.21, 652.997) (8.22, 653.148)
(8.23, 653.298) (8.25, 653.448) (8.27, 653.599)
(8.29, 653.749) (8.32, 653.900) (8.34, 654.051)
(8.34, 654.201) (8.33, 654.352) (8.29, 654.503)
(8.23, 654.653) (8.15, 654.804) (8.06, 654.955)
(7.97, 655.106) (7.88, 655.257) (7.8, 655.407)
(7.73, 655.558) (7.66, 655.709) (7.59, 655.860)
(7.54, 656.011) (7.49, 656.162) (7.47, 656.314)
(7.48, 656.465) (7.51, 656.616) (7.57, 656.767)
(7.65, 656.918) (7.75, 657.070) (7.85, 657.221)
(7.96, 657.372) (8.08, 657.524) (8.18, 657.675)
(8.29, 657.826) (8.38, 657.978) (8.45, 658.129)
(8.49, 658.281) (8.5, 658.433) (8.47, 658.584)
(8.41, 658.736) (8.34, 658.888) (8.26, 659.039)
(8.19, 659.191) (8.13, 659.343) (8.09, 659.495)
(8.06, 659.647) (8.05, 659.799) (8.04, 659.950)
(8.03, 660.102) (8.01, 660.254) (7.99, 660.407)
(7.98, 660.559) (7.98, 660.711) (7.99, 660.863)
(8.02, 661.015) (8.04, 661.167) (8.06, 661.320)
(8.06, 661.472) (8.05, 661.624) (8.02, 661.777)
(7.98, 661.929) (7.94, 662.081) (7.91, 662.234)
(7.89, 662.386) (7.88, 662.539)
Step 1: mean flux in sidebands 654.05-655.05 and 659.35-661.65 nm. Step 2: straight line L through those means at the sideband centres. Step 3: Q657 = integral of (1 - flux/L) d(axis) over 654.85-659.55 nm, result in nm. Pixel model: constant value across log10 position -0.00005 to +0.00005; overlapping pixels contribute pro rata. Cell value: 0.10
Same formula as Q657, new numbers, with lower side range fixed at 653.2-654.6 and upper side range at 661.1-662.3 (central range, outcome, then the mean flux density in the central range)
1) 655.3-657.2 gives 0.14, 7.62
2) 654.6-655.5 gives 0.03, 8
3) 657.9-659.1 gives -0.04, 8.41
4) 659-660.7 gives 0.00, 8.06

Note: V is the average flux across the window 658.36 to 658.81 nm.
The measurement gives 8.47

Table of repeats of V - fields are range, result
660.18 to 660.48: 7.97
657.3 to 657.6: 8.02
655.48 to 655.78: 7.69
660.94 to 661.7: 8.05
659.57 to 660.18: 8.05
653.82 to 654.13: 8.32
